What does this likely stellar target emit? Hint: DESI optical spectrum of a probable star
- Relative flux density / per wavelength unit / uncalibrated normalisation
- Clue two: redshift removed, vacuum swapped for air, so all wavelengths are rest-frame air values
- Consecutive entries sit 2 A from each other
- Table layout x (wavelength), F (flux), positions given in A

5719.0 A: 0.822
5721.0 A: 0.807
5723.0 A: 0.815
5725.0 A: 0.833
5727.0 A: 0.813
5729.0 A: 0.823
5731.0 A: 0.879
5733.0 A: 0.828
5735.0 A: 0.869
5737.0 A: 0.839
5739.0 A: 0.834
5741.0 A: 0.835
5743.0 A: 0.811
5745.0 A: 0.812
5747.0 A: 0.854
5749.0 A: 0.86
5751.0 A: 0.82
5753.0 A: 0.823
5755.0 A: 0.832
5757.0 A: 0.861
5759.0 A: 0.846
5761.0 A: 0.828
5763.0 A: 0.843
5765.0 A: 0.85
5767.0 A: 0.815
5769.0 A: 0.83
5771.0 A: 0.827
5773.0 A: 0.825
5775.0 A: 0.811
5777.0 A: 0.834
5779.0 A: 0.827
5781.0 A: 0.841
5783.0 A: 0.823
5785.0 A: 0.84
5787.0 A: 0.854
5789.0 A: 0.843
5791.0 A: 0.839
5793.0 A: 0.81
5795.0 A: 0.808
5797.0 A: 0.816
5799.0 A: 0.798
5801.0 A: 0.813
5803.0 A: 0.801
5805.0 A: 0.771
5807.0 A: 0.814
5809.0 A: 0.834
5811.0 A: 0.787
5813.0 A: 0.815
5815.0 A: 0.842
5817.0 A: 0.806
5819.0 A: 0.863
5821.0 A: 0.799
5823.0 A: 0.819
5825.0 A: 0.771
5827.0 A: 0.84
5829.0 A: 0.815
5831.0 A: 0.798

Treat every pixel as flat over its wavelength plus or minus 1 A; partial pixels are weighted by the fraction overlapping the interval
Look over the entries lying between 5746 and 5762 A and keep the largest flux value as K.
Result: 0.861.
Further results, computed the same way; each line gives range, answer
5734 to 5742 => 0.869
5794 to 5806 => 0.816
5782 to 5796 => 0.854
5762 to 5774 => 0.85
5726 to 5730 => 0.823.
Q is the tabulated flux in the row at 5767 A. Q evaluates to 0.815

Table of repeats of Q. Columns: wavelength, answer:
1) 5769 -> 0.83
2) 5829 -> 0.815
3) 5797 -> 0.816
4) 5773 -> 0.825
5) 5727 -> 0.813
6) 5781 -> 0.841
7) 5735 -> 0.869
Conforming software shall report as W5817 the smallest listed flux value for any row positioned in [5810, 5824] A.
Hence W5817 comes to 0.787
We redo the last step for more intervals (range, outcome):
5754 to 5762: 0.828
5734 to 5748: 0.811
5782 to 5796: 0.808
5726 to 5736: 0.813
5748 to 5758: 0.82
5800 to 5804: 0.801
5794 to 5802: 0.798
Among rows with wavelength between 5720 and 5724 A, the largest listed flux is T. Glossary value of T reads 0.815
